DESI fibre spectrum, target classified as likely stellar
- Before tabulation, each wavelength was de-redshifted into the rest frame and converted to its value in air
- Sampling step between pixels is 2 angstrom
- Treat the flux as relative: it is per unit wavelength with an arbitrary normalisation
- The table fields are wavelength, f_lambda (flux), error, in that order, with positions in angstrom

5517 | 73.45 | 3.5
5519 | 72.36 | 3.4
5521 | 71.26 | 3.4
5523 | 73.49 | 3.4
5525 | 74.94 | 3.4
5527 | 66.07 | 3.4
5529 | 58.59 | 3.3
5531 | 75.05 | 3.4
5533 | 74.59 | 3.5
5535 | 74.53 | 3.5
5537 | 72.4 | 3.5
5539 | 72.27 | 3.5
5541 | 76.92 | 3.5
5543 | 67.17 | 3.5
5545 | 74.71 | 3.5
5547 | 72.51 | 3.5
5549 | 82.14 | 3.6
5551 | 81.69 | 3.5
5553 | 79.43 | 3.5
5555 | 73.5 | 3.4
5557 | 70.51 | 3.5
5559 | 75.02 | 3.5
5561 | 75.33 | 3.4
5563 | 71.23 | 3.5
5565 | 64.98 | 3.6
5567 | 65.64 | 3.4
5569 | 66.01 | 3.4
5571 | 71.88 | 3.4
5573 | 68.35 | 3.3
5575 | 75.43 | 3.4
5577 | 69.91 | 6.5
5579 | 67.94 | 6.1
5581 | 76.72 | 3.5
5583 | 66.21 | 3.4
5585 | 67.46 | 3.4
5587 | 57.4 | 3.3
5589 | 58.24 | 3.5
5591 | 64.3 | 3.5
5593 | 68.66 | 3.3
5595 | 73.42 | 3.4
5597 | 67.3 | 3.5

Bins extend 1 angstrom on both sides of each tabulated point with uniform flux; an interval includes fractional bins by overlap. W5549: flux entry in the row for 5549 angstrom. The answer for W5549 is 82.14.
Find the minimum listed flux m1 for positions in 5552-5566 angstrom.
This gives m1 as 64.98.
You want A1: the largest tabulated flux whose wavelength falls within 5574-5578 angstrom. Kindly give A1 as 75.43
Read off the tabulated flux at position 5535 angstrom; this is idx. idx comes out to 74.53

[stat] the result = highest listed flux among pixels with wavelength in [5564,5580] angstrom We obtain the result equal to 75.43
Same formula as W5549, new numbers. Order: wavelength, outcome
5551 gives 81.69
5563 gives 71.23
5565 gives 64.98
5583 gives 66.21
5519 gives 72.36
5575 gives 75.43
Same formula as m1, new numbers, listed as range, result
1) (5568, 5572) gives 66.01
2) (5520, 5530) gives 58.59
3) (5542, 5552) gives 67.17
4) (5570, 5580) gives 67.94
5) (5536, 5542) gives 72.27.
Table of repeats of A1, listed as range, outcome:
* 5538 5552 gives 82.14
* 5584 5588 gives 67.46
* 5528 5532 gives 75.05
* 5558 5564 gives 75.33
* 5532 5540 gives 74.59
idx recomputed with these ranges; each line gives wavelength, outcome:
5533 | 74.59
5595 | 73.42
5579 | 67.94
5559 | 75.02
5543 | 67.17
